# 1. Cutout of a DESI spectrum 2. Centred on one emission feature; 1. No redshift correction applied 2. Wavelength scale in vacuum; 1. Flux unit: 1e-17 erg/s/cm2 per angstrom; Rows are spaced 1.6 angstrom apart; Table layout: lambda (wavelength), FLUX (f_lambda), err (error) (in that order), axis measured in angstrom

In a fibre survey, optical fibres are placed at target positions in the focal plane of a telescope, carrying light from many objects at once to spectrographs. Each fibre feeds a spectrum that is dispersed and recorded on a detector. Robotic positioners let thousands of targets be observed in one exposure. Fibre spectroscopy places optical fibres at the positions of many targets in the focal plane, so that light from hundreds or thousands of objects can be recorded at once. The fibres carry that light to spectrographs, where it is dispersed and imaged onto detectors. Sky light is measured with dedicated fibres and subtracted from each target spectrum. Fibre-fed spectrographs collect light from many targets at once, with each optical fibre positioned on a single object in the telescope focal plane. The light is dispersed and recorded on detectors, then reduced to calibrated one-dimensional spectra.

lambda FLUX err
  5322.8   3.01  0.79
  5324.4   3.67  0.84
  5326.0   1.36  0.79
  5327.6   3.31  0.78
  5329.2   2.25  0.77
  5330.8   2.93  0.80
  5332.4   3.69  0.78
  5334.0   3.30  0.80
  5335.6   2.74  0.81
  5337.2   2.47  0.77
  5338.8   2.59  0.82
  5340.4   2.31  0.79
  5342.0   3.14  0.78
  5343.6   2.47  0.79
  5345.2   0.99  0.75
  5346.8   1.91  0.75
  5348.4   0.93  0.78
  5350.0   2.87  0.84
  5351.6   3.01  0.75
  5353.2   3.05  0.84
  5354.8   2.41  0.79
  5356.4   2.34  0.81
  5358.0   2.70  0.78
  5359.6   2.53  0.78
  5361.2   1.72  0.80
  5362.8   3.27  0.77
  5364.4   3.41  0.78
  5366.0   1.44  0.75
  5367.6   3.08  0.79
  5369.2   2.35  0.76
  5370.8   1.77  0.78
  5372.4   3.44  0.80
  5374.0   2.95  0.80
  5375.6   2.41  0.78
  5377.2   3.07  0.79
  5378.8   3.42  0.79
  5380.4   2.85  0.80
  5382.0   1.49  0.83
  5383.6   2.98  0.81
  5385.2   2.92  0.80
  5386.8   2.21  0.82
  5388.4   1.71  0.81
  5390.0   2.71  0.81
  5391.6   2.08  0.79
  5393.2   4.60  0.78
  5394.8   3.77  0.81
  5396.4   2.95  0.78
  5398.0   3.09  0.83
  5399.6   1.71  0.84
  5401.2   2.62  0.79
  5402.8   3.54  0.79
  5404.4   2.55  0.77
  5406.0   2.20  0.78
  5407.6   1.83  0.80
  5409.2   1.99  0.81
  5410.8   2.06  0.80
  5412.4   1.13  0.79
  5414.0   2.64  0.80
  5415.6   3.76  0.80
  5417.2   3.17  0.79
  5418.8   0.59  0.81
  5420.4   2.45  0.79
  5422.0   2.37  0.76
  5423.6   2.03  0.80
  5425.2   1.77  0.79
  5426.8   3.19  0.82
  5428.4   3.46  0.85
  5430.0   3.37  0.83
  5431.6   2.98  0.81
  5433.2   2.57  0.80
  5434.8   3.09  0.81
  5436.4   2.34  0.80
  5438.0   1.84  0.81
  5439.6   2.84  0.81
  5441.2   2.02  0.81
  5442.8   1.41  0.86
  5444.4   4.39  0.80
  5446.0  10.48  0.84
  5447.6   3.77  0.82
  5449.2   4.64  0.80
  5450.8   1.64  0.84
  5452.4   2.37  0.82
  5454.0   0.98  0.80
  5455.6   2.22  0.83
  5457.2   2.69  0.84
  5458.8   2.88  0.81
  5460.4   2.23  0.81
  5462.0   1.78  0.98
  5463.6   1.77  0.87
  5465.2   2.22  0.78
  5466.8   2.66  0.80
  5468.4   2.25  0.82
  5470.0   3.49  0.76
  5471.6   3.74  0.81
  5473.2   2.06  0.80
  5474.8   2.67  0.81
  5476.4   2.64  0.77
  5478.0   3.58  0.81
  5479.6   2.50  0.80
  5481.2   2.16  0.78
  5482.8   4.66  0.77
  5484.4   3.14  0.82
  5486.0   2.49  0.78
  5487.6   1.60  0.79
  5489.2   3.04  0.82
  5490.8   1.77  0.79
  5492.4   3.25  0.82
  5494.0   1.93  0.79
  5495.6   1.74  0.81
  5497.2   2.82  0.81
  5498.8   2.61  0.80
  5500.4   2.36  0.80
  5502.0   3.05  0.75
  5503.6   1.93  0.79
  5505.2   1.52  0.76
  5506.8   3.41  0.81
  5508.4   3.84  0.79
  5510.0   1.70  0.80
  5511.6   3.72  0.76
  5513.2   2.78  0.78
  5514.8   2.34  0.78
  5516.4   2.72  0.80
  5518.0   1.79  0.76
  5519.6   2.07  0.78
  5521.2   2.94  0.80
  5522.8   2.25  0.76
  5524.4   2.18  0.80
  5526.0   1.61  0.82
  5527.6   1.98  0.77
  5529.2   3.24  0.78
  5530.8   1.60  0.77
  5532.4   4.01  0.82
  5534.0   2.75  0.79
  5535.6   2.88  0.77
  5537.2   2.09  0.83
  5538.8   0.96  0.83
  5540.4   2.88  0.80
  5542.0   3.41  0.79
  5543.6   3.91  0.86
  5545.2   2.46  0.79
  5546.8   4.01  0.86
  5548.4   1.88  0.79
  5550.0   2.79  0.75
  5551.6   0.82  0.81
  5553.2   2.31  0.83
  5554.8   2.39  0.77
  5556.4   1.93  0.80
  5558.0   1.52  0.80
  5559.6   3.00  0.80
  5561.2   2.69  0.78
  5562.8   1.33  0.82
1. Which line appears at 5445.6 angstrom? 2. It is [O III]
